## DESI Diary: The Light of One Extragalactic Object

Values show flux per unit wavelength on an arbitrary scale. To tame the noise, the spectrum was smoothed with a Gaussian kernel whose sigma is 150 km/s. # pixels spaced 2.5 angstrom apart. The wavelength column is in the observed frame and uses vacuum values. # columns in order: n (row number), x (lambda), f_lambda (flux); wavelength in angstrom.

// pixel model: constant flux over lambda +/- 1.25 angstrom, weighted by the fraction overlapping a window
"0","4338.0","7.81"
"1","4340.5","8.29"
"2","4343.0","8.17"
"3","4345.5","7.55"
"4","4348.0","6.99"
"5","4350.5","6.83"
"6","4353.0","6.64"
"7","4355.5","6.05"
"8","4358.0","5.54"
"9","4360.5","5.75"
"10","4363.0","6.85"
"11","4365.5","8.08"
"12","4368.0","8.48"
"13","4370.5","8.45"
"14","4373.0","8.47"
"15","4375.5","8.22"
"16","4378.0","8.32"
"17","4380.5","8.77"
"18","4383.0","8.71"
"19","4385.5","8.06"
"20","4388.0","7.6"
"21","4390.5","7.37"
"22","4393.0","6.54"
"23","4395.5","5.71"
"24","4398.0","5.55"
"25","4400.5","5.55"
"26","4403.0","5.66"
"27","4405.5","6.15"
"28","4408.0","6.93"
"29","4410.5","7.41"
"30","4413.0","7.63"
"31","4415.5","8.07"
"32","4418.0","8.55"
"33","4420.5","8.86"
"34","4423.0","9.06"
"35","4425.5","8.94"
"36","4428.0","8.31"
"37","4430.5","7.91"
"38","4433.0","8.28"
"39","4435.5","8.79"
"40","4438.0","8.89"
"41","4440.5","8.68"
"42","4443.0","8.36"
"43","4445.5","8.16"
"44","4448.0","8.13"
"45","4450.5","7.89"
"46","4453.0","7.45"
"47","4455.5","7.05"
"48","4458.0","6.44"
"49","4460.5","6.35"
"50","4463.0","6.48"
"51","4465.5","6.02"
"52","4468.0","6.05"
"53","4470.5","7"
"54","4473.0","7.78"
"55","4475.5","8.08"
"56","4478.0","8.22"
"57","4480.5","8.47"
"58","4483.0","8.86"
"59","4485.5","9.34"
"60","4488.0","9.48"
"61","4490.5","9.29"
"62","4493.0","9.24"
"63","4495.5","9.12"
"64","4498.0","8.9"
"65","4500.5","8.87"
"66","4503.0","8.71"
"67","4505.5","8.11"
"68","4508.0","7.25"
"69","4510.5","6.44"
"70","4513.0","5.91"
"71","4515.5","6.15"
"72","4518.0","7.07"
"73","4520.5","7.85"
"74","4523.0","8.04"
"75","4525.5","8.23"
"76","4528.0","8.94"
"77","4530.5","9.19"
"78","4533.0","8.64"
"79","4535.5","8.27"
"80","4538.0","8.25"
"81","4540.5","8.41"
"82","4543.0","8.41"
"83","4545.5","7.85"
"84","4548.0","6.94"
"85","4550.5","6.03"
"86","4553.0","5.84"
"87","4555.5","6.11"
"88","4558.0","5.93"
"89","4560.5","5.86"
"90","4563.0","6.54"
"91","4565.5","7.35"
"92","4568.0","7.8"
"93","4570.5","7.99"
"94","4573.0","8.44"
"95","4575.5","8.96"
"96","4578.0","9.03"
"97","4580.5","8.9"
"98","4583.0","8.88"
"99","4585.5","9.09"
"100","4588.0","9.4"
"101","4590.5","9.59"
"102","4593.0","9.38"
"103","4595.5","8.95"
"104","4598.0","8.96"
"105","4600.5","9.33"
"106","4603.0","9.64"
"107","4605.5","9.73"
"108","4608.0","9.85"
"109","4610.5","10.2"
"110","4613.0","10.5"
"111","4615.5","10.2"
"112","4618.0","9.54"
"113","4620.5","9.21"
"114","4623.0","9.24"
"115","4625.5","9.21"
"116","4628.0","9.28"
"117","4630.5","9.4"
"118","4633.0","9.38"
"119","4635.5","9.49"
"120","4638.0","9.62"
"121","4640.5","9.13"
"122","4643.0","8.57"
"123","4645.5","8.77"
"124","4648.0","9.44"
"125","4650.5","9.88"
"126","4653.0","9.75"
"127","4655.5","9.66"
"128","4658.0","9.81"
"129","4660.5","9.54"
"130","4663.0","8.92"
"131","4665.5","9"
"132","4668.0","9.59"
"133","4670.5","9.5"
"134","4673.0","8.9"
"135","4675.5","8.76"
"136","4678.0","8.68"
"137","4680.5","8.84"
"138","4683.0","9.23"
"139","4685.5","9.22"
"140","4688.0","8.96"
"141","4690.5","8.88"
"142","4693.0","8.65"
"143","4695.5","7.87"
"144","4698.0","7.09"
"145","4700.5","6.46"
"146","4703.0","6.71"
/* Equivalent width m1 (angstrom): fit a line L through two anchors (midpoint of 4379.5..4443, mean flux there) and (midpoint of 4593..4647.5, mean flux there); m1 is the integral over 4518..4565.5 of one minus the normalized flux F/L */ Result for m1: 6.8 angstrom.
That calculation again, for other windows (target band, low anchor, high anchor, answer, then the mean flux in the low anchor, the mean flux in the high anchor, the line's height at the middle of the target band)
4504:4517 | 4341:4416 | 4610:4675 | 2.3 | 7.21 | 9.43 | 8.32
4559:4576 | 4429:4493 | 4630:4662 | 2.5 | 7.93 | 9.41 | 8.78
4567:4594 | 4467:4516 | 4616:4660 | 0.1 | 8.1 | 9.39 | 8.89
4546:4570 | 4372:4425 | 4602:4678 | 6.0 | 7.5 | 9.44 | 8.78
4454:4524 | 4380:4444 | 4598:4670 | 4.9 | 7.69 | 9.49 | 8.31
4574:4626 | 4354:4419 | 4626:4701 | -4.8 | 7.24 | 9.04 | 8.63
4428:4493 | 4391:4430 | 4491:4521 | -3.1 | 7.28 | 7.84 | 7.57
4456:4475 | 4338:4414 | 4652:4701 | 2.6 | 7.22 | 8.9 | 7.72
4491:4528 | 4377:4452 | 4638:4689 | 1.8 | 7.76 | 9.22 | 8.32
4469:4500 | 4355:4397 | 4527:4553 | -3.3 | 7.48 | 7.98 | 7.81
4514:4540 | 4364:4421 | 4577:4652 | 1.8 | 7.51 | 9.4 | 8.65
